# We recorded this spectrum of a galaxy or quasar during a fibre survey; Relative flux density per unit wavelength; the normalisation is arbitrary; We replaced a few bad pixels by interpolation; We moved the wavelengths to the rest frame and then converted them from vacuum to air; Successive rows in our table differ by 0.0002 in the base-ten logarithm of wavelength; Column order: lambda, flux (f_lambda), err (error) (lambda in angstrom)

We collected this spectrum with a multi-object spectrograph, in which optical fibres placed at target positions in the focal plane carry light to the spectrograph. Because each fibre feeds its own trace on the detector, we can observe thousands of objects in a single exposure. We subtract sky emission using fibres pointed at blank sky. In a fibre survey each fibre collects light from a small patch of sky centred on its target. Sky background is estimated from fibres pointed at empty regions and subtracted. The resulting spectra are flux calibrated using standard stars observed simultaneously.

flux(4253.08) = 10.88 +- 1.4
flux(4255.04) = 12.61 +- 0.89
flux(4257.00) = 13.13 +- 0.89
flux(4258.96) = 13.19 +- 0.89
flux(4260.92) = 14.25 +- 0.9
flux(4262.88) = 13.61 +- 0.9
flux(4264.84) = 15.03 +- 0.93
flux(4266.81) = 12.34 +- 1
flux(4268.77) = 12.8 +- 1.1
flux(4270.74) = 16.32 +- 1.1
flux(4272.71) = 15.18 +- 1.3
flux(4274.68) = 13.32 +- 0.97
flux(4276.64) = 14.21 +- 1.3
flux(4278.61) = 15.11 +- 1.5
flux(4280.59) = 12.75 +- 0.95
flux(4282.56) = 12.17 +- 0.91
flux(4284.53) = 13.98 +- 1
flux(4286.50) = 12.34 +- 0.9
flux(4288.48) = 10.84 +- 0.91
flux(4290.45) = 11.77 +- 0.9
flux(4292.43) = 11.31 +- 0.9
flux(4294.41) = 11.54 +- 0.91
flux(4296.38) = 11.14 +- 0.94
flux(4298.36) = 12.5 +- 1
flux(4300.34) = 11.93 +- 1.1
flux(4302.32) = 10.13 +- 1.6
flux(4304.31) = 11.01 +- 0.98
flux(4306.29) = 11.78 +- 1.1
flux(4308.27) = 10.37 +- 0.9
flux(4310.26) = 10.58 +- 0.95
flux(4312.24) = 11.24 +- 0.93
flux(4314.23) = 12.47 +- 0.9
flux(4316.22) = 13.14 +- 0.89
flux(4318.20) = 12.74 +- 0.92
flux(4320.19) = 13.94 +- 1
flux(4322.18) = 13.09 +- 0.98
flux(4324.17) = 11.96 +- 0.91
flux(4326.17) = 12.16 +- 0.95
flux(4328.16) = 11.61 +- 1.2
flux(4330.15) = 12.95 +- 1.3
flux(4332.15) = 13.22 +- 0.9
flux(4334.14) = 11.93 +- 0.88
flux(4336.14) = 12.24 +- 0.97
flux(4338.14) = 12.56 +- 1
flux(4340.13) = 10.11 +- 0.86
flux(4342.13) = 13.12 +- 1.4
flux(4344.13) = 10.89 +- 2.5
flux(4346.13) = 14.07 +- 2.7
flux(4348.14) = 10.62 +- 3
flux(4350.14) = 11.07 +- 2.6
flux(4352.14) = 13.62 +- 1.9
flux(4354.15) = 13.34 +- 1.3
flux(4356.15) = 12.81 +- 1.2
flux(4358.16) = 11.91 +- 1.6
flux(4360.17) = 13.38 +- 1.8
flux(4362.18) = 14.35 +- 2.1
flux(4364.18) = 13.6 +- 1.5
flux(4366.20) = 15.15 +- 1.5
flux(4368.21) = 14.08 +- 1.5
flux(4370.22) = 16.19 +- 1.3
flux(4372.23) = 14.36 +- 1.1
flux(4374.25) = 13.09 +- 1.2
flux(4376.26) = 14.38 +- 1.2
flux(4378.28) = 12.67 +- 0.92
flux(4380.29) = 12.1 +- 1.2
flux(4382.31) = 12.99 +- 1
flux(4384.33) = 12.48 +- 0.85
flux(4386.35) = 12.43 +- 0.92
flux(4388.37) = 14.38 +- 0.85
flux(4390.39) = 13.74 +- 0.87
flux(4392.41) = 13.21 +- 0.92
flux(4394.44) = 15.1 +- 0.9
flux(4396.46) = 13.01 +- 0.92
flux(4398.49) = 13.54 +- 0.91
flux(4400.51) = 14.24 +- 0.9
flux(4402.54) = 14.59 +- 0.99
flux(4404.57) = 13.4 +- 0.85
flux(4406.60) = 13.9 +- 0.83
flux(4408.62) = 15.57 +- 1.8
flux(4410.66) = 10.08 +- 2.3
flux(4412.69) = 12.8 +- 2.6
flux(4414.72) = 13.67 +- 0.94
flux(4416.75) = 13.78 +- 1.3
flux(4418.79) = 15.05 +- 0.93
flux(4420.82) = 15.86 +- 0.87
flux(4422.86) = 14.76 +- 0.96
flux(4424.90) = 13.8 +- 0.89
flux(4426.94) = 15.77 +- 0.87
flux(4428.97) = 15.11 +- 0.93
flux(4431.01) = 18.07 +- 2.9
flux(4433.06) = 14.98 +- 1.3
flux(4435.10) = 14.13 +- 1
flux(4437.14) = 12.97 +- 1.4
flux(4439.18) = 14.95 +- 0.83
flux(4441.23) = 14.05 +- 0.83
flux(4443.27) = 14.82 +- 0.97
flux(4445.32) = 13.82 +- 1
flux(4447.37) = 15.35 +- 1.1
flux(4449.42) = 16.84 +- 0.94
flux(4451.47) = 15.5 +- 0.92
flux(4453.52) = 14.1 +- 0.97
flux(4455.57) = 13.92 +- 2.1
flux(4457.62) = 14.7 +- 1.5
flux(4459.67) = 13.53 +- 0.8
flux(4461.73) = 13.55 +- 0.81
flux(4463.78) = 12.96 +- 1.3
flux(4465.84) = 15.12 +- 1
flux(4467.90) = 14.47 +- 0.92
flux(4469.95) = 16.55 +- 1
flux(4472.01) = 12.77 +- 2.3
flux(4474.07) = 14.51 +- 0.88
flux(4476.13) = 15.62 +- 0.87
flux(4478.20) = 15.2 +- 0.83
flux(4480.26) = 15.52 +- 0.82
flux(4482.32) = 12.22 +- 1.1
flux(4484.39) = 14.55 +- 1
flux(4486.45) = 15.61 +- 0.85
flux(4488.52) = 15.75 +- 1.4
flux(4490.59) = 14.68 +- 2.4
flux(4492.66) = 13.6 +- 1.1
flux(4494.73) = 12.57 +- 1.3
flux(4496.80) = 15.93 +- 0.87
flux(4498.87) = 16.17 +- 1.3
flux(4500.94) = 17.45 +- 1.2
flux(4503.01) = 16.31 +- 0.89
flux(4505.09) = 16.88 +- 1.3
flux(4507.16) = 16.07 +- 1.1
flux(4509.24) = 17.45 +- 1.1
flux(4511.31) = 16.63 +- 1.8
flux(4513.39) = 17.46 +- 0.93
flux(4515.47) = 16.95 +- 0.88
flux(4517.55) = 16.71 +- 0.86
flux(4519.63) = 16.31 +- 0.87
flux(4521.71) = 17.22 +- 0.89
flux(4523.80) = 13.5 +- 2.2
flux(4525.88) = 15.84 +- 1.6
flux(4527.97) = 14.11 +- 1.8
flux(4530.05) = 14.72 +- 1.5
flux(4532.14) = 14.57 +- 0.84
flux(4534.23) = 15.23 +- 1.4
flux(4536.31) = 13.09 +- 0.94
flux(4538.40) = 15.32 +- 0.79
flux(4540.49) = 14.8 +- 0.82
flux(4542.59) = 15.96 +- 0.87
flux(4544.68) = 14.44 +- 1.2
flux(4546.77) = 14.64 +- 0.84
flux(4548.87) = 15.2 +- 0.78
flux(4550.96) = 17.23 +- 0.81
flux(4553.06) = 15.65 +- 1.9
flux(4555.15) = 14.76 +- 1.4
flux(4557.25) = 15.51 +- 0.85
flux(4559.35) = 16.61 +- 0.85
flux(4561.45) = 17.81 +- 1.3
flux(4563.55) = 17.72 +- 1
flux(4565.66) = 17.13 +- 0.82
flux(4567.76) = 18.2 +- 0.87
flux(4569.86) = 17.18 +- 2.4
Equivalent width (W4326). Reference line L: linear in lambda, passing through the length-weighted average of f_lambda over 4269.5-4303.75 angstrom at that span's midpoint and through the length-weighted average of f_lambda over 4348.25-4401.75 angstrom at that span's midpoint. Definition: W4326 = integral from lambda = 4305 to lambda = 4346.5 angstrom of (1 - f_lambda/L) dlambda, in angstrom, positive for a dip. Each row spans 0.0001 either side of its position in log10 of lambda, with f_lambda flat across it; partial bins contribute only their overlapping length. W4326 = 2.8 angstrom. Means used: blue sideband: 12.7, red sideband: 13.5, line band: 12.2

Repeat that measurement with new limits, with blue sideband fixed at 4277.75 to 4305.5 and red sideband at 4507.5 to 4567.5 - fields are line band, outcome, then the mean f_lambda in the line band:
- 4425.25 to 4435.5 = -1.02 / 15.6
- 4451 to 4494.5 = 1.12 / 14.4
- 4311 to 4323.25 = -0.30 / 12.7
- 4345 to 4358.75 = 0.49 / 12.5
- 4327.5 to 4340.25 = 0.44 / 12.2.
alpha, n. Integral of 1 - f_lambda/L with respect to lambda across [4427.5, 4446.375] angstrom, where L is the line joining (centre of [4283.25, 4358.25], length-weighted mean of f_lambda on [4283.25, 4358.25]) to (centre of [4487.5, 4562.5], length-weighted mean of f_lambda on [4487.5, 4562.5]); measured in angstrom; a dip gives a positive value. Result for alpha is -0.9 angstrom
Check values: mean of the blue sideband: 12.1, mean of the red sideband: 15.6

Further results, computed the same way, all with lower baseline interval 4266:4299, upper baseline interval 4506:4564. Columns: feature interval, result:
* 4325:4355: 3.0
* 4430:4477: 0.6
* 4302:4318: 2.1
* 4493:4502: 0.0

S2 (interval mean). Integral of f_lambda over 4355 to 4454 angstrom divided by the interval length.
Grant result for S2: 14.1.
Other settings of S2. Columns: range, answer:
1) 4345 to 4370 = 13.2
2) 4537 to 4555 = 15.3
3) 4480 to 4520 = 15.7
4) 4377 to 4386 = 12.6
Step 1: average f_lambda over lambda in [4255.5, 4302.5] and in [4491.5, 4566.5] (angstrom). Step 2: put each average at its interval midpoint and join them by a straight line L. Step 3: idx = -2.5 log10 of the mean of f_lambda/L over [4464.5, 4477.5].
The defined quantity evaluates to 0.02 mag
